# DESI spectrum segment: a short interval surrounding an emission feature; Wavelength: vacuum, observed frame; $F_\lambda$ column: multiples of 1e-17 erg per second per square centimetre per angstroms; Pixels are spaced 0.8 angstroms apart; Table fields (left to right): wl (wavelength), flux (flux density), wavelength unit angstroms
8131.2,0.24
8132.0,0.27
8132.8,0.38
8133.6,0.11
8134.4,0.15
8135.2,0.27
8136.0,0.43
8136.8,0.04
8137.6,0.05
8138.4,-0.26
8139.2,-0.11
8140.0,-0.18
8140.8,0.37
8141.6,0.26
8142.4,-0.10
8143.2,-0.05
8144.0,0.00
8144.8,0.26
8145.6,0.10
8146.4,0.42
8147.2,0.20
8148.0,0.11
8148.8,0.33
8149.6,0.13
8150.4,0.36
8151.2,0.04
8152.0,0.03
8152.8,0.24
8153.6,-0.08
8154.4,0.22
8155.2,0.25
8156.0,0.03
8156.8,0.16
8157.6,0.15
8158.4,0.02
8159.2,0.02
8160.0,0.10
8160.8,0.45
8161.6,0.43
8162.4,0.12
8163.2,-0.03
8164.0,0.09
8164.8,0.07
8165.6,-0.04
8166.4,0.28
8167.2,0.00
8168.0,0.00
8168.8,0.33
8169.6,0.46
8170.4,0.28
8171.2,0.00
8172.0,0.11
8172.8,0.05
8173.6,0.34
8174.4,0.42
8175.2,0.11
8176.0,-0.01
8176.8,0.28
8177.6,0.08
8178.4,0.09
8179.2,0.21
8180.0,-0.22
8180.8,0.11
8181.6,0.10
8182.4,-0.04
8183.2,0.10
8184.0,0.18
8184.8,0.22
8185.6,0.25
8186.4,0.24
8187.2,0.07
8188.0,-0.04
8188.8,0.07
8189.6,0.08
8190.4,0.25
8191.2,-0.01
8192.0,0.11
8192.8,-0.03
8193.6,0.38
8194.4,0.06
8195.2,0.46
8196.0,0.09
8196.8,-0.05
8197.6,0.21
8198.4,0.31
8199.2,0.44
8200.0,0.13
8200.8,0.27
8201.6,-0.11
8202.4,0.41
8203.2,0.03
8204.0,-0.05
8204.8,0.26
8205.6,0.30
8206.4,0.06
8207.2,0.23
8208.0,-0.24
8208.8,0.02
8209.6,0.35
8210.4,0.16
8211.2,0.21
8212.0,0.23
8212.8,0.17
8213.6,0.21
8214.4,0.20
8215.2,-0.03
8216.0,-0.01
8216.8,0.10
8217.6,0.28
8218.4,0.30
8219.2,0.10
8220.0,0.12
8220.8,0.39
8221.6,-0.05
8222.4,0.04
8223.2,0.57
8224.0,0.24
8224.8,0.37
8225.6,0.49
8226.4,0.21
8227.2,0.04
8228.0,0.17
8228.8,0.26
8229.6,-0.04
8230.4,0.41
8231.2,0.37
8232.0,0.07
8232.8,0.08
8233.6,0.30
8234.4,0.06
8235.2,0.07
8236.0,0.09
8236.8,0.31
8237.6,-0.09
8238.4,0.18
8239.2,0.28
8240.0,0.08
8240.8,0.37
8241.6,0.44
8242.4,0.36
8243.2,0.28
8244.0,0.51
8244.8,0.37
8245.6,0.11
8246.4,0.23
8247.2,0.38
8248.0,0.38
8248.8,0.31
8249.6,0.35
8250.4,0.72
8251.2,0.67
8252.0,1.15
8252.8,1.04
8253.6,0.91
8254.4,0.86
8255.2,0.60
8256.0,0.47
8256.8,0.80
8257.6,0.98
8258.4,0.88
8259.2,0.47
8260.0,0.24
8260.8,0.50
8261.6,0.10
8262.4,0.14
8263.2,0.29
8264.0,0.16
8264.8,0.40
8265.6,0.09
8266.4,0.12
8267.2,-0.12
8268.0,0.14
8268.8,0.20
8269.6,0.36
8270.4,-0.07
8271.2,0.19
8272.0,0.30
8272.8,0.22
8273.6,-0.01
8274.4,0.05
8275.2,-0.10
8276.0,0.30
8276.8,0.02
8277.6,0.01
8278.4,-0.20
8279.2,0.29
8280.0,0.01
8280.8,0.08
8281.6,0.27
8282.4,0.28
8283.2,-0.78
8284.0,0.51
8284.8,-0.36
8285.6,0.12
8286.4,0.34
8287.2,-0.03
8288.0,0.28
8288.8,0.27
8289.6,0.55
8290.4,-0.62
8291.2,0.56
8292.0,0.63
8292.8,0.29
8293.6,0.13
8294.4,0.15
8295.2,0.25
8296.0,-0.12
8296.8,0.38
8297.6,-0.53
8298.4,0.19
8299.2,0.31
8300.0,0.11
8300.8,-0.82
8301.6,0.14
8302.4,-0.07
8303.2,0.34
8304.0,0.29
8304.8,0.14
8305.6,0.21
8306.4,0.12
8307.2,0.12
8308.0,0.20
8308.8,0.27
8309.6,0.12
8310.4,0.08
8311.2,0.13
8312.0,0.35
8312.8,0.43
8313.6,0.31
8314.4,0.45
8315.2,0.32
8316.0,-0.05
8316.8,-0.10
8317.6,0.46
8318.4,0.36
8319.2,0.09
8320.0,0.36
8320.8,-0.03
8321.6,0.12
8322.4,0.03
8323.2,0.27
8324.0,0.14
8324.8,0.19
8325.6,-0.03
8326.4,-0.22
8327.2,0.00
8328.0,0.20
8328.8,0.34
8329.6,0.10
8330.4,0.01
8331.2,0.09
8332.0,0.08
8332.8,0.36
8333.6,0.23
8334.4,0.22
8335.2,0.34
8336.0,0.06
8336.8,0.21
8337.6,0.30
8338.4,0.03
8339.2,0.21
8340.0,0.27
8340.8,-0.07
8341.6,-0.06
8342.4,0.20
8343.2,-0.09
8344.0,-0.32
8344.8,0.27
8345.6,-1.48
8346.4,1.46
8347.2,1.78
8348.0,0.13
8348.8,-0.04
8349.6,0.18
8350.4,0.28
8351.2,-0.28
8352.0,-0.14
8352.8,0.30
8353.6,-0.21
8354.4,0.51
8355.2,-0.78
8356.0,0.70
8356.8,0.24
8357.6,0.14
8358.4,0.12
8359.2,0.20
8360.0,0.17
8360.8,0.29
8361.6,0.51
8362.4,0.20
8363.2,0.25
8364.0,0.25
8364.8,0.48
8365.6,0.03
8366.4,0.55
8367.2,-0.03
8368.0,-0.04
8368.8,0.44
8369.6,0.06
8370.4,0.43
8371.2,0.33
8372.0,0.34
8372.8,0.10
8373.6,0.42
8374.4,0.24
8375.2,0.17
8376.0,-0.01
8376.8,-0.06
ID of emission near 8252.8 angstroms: [O II]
